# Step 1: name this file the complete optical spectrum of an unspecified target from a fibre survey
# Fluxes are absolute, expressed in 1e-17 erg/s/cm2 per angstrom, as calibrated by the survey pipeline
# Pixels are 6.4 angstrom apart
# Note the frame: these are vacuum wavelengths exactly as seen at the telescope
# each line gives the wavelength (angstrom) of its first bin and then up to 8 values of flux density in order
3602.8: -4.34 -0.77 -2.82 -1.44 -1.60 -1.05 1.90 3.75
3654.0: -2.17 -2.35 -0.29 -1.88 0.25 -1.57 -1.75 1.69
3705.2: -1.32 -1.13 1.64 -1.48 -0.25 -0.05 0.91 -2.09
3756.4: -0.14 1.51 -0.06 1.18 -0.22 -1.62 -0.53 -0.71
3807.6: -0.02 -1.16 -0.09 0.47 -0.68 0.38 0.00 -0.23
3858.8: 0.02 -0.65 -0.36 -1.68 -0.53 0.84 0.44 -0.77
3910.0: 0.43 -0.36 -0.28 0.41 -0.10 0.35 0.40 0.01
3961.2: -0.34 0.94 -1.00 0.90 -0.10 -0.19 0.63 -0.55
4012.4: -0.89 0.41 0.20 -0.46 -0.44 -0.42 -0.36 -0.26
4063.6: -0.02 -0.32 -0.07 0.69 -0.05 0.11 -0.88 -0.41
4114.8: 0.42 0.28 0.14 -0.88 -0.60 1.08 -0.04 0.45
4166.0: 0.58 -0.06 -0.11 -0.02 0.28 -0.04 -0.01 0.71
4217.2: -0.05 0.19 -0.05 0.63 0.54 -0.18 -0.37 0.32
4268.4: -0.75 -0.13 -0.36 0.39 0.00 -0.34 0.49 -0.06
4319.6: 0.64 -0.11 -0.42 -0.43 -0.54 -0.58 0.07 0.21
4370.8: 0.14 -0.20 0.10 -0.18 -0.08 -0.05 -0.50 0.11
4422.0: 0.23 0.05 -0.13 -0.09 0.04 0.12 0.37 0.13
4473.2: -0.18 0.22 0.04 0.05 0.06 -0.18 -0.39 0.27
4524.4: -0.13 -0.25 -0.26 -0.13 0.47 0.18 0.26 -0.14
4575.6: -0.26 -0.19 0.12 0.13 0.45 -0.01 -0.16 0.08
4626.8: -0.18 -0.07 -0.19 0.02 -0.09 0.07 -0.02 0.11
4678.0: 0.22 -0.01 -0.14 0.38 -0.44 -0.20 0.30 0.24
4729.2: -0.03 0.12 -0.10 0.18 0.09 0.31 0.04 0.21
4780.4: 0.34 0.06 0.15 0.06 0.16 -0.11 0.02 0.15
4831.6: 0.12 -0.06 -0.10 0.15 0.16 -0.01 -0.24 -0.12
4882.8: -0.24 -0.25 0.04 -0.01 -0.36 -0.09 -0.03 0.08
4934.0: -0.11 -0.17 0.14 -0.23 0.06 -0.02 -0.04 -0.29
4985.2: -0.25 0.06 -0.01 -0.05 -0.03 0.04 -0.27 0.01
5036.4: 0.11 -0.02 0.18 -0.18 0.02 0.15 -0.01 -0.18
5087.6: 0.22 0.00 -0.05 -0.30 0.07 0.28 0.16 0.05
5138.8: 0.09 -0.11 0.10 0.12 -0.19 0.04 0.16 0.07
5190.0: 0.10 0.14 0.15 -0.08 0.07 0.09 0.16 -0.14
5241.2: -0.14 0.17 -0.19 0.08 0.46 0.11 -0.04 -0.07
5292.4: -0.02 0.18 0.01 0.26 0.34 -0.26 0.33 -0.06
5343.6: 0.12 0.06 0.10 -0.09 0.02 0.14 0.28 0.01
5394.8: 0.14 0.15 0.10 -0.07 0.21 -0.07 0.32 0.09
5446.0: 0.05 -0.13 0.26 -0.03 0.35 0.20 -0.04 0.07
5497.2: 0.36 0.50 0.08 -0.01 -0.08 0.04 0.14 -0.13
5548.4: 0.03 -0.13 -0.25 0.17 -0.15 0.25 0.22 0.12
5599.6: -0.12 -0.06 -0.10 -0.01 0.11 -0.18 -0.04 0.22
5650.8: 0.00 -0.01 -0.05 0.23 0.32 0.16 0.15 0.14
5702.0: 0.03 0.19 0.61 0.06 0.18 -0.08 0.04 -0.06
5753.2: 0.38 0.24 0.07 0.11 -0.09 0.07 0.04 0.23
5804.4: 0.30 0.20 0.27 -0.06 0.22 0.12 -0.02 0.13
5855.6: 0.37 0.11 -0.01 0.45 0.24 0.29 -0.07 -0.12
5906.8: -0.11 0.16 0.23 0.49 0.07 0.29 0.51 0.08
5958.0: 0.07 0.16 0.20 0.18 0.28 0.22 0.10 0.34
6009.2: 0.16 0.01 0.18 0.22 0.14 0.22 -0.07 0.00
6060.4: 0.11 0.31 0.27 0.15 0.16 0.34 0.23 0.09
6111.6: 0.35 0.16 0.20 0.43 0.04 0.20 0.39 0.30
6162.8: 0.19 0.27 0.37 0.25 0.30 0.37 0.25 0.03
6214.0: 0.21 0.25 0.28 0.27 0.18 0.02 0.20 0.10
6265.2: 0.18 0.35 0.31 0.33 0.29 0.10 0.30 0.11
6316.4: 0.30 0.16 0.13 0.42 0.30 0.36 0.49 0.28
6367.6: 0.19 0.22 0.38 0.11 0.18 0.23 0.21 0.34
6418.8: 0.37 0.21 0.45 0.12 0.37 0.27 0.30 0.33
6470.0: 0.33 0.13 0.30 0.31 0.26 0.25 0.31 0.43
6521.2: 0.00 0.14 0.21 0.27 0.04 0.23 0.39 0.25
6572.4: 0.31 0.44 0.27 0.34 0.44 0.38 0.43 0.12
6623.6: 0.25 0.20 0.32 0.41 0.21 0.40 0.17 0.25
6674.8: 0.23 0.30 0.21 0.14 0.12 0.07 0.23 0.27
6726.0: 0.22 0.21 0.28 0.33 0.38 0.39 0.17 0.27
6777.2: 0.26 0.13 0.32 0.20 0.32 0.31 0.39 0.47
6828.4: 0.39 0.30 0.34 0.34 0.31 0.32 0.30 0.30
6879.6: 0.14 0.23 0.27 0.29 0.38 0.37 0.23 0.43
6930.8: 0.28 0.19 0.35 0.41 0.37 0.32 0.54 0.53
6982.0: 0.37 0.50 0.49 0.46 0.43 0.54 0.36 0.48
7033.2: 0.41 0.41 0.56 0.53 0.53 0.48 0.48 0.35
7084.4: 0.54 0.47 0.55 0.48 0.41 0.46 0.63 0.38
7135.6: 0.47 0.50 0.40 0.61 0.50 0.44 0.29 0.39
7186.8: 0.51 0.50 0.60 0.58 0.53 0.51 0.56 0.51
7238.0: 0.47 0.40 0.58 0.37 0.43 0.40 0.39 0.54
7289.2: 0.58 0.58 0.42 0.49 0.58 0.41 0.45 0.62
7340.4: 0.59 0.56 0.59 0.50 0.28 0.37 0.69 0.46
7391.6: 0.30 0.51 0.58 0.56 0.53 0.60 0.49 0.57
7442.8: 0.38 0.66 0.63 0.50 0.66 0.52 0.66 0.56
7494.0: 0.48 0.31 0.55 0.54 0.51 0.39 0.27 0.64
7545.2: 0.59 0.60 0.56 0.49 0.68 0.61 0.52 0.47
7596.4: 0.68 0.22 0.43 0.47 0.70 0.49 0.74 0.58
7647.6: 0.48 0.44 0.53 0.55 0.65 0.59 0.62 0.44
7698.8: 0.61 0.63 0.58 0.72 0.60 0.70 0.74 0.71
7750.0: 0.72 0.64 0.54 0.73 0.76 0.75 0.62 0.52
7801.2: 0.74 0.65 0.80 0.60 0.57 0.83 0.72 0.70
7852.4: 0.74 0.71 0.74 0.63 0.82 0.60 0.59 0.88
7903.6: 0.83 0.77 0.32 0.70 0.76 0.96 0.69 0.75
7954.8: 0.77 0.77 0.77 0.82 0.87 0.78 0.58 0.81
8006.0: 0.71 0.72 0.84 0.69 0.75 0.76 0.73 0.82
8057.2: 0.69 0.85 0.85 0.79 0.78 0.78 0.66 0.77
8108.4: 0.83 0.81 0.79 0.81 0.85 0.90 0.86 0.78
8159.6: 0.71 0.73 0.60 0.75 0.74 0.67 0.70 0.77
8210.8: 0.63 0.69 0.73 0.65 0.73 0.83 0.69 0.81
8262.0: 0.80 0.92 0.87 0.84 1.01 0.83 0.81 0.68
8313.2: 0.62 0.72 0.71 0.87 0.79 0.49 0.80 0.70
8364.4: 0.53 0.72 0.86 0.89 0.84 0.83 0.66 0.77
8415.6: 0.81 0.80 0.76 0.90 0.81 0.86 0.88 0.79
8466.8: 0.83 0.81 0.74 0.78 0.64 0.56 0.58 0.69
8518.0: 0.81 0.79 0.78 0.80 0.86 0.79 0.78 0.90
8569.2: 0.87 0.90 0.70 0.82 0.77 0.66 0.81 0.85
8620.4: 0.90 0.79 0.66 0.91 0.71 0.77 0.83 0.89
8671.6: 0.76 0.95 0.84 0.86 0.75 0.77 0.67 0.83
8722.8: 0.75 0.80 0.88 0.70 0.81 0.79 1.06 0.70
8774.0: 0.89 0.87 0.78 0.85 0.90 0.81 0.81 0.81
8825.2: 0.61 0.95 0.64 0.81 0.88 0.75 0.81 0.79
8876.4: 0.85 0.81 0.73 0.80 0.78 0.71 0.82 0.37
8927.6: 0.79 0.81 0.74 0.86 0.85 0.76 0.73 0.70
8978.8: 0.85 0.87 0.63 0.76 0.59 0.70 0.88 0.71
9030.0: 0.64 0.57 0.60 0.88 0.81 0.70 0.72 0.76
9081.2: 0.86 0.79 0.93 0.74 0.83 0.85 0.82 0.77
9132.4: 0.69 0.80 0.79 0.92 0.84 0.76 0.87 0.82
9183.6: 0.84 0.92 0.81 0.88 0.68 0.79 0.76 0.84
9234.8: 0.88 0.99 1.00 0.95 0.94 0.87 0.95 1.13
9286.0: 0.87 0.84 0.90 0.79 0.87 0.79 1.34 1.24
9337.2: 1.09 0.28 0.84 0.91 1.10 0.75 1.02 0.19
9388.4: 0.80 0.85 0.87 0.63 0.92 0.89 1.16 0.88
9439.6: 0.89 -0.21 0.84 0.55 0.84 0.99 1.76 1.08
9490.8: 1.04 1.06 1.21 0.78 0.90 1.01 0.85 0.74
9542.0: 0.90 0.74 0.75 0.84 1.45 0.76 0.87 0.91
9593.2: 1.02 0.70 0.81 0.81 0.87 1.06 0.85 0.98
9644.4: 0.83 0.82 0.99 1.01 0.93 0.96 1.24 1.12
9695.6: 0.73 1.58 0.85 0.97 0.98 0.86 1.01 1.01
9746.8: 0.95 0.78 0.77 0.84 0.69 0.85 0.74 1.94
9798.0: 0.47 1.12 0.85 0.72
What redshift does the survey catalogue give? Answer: 0.747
